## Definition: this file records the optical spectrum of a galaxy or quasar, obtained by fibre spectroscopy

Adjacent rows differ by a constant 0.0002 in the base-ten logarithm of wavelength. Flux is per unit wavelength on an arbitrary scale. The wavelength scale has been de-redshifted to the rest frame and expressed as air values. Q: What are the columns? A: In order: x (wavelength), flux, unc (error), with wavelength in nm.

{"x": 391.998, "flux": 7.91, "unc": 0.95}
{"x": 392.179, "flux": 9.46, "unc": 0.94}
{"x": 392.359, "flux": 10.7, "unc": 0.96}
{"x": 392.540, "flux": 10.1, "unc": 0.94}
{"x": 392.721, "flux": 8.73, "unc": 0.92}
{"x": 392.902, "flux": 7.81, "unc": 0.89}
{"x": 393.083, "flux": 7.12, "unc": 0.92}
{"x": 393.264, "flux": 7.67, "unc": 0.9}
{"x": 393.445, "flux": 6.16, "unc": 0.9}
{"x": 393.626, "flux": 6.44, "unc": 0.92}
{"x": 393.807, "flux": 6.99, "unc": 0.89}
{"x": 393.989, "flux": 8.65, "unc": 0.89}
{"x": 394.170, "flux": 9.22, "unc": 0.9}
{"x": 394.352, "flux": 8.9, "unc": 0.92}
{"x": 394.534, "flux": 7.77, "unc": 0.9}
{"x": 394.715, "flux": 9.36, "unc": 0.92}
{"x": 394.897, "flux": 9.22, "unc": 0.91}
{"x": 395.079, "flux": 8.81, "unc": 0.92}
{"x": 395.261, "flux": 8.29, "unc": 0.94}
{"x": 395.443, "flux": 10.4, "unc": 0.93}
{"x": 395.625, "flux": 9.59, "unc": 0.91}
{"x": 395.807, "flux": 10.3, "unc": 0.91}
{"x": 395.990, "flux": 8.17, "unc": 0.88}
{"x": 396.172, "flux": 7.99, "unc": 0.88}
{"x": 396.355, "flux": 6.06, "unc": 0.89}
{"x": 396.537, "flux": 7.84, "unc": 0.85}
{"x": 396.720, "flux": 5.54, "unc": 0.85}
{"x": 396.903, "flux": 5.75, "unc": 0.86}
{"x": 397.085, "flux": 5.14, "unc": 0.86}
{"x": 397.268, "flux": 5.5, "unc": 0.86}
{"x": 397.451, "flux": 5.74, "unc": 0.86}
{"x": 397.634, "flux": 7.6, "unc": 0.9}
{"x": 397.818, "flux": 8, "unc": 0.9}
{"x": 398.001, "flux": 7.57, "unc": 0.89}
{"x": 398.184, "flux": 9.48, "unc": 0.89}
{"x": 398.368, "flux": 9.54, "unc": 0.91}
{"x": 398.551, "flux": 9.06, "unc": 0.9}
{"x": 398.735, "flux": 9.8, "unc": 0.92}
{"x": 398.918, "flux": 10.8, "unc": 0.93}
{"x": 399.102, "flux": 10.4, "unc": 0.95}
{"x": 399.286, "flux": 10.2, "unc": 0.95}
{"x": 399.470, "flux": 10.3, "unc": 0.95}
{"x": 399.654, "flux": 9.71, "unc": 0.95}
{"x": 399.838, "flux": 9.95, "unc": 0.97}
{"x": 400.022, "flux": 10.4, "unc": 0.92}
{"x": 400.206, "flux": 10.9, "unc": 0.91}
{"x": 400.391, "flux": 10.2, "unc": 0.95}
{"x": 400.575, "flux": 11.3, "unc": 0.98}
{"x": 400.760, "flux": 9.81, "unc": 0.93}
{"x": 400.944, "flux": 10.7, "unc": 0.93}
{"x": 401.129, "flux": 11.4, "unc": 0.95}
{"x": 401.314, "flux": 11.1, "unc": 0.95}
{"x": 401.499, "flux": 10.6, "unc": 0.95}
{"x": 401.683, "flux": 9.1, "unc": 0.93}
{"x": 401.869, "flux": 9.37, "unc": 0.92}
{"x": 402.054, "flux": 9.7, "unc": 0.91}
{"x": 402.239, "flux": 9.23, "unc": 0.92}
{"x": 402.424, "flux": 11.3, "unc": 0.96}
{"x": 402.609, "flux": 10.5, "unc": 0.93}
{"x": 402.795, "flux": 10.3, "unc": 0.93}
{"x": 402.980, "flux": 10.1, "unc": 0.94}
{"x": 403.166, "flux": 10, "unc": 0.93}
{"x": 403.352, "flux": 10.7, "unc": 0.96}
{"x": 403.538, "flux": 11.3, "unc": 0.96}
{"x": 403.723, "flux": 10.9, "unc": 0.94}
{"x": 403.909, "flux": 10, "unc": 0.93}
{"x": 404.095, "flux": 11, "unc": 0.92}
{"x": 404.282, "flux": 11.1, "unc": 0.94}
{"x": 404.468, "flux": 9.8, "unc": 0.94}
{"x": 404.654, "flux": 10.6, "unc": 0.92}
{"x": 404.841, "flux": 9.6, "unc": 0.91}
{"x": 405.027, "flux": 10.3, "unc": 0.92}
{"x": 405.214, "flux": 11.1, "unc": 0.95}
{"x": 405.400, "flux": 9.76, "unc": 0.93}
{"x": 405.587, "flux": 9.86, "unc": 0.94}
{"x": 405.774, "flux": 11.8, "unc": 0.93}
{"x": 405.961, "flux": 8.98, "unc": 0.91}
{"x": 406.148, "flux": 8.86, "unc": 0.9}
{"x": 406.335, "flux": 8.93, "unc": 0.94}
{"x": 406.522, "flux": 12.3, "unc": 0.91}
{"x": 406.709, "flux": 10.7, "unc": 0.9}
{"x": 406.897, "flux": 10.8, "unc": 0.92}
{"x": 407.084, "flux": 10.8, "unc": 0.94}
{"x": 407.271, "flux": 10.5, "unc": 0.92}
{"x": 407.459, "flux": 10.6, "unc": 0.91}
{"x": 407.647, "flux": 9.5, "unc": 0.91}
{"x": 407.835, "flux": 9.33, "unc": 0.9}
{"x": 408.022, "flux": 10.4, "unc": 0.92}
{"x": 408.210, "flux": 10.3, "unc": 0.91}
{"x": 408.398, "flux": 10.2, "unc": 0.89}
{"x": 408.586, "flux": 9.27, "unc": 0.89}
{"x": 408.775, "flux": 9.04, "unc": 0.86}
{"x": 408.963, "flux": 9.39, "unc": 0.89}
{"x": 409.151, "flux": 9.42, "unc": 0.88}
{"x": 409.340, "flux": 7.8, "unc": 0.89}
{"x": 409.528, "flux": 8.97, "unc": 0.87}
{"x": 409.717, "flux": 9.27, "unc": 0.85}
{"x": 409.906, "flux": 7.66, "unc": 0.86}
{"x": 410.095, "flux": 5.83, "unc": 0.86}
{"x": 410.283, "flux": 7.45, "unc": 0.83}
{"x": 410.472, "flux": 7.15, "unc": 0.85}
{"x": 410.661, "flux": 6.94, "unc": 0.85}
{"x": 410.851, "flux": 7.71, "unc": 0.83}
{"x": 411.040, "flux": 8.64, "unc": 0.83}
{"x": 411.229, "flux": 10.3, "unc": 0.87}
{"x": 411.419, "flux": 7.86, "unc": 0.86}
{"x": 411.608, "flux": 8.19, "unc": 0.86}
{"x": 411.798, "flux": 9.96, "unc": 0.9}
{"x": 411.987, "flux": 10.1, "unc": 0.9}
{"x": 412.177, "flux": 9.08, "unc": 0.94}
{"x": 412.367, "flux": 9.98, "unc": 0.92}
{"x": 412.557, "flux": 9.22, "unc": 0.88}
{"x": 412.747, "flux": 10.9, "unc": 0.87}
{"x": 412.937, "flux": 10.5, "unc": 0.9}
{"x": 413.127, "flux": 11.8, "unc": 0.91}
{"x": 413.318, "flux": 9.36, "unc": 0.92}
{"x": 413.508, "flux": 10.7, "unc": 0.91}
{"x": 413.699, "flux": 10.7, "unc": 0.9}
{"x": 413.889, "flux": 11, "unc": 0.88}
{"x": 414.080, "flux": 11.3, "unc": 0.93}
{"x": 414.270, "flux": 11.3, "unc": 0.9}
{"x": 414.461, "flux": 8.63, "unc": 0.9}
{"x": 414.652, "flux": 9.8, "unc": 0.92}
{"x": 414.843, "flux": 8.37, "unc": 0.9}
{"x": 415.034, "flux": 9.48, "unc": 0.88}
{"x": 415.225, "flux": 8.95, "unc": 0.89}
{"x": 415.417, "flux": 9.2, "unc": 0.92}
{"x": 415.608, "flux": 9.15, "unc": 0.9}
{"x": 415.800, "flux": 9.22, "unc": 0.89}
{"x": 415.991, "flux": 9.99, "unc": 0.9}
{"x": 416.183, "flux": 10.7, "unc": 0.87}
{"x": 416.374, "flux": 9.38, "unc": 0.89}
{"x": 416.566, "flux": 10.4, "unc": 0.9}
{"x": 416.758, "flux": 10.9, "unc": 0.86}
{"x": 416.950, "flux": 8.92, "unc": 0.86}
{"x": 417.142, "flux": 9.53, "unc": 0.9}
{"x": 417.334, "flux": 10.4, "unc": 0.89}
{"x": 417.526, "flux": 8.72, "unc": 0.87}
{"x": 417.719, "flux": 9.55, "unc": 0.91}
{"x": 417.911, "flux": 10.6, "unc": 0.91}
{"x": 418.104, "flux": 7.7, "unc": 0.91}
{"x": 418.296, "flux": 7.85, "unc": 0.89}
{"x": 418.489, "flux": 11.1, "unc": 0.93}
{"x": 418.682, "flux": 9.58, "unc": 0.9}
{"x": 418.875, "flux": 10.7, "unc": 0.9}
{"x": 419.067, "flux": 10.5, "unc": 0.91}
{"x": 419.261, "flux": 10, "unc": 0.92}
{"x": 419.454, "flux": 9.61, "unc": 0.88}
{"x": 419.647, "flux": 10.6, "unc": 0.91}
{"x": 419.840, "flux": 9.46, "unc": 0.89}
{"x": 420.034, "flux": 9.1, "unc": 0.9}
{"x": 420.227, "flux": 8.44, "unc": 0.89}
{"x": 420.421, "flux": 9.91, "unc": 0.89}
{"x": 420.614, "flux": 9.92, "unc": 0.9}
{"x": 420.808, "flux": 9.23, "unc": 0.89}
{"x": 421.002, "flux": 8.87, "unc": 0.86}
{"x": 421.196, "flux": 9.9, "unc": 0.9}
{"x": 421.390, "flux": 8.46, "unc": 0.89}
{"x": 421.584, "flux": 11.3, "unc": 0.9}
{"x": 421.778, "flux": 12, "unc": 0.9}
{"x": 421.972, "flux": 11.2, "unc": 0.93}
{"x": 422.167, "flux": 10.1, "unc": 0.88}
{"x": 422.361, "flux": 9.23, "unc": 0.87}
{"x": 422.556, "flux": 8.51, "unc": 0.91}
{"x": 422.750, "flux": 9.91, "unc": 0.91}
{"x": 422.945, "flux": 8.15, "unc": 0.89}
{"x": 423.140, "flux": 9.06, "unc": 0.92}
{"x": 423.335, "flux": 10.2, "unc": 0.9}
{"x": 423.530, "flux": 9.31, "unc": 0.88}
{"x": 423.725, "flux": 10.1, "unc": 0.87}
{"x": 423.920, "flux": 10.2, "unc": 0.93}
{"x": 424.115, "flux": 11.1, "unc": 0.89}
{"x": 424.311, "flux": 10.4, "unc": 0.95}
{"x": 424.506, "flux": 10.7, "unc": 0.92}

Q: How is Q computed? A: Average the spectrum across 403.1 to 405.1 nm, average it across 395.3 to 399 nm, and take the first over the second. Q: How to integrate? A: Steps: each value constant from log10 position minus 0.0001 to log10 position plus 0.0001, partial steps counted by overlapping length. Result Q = 1.31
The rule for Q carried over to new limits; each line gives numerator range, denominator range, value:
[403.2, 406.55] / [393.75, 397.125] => 1.27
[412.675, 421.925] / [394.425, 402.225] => 1.09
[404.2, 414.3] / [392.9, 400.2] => 1.16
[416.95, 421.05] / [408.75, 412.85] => 1.10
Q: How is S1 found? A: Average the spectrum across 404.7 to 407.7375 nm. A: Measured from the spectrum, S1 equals 10.3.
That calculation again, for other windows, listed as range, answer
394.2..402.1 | 9.01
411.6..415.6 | 9.95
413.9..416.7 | 9.76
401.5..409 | 10.2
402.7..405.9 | 10.5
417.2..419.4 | 9.69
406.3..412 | 9.19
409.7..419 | 9.43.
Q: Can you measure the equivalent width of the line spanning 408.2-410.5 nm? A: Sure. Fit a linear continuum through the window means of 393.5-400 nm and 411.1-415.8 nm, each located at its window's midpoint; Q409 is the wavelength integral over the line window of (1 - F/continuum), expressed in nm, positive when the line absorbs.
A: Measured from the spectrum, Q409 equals 0.21 nm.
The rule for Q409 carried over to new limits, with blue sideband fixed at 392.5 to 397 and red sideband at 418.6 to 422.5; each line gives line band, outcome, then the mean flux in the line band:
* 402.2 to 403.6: -0.290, 10.5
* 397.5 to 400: -0.301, 9.38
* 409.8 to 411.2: 0.259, 7.5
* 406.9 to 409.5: -0.209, 9.75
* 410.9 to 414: -0.179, 9.87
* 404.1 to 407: -0.485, 10.3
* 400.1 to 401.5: -0.369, 10.8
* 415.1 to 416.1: 0.023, 9.32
